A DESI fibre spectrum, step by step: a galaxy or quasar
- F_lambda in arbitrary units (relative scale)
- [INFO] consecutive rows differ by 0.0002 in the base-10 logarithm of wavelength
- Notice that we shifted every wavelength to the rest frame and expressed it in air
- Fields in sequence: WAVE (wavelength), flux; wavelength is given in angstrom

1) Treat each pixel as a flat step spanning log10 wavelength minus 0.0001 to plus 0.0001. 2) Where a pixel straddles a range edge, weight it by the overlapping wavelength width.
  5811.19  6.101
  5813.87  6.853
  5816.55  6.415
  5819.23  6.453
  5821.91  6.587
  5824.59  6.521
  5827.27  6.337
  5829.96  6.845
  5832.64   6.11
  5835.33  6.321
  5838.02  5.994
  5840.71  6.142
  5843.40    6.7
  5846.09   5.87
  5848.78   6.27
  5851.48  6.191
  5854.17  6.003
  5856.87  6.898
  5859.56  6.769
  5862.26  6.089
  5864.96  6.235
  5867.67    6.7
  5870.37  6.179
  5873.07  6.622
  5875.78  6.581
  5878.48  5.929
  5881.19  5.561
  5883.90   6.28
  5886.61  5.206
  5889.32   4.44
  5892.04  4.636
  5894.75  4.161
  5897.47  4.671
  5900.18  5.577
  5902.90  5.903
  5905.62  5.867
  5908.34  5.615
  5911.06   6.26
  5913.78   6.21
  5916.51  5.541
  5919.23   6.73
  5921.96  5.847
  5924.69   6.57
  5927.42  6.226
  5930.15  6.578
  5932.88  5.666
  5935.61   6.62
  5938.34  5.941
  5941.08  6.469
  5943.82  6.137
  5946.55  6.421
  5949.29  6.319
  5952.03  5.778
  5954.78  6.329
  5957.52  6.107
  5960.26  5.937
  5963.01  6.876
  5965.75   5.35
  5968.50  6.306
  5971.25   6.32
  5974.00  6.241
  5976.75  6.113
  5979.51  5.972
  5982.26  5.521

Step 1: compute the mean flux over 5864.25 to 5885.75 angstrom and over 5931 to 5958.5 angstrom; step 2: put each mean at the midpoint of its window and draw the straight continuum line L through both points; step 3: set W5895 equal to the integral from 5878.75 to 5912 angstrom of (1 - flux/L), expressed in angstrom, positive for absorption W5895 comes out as 4.6 angstrom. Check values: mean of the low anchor 6.24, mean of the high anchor 6.19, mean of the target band 5.36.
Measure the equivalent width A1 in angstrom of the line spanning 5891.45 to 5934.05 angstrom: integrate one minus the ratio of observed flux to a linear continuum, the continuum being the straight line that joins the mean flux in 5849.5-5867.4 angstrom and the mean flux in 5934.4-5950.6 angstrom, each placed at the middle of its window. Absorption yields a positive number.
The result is 3.8 angstrom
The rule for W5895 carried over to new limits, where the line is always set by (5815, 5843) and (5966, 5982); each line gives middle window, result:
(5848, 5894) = 2.15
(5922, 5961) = -0.39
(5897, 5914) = 1.29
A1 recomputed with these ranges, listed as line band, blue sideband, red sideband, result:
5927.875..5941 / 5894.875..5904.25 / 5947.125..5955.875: -0.9 angstrom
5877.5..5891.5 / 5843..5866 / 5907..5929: 1.8 angstrom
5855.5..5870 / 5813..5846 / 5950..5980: -0.4 angstrom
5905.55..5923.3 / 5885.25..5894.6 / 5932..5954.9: -2.2 angstrom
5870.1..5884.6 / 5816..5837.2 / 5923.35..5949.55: 0.4 angstrom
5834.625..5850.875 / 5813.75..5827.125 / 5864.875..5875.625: 0.7 angstrom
